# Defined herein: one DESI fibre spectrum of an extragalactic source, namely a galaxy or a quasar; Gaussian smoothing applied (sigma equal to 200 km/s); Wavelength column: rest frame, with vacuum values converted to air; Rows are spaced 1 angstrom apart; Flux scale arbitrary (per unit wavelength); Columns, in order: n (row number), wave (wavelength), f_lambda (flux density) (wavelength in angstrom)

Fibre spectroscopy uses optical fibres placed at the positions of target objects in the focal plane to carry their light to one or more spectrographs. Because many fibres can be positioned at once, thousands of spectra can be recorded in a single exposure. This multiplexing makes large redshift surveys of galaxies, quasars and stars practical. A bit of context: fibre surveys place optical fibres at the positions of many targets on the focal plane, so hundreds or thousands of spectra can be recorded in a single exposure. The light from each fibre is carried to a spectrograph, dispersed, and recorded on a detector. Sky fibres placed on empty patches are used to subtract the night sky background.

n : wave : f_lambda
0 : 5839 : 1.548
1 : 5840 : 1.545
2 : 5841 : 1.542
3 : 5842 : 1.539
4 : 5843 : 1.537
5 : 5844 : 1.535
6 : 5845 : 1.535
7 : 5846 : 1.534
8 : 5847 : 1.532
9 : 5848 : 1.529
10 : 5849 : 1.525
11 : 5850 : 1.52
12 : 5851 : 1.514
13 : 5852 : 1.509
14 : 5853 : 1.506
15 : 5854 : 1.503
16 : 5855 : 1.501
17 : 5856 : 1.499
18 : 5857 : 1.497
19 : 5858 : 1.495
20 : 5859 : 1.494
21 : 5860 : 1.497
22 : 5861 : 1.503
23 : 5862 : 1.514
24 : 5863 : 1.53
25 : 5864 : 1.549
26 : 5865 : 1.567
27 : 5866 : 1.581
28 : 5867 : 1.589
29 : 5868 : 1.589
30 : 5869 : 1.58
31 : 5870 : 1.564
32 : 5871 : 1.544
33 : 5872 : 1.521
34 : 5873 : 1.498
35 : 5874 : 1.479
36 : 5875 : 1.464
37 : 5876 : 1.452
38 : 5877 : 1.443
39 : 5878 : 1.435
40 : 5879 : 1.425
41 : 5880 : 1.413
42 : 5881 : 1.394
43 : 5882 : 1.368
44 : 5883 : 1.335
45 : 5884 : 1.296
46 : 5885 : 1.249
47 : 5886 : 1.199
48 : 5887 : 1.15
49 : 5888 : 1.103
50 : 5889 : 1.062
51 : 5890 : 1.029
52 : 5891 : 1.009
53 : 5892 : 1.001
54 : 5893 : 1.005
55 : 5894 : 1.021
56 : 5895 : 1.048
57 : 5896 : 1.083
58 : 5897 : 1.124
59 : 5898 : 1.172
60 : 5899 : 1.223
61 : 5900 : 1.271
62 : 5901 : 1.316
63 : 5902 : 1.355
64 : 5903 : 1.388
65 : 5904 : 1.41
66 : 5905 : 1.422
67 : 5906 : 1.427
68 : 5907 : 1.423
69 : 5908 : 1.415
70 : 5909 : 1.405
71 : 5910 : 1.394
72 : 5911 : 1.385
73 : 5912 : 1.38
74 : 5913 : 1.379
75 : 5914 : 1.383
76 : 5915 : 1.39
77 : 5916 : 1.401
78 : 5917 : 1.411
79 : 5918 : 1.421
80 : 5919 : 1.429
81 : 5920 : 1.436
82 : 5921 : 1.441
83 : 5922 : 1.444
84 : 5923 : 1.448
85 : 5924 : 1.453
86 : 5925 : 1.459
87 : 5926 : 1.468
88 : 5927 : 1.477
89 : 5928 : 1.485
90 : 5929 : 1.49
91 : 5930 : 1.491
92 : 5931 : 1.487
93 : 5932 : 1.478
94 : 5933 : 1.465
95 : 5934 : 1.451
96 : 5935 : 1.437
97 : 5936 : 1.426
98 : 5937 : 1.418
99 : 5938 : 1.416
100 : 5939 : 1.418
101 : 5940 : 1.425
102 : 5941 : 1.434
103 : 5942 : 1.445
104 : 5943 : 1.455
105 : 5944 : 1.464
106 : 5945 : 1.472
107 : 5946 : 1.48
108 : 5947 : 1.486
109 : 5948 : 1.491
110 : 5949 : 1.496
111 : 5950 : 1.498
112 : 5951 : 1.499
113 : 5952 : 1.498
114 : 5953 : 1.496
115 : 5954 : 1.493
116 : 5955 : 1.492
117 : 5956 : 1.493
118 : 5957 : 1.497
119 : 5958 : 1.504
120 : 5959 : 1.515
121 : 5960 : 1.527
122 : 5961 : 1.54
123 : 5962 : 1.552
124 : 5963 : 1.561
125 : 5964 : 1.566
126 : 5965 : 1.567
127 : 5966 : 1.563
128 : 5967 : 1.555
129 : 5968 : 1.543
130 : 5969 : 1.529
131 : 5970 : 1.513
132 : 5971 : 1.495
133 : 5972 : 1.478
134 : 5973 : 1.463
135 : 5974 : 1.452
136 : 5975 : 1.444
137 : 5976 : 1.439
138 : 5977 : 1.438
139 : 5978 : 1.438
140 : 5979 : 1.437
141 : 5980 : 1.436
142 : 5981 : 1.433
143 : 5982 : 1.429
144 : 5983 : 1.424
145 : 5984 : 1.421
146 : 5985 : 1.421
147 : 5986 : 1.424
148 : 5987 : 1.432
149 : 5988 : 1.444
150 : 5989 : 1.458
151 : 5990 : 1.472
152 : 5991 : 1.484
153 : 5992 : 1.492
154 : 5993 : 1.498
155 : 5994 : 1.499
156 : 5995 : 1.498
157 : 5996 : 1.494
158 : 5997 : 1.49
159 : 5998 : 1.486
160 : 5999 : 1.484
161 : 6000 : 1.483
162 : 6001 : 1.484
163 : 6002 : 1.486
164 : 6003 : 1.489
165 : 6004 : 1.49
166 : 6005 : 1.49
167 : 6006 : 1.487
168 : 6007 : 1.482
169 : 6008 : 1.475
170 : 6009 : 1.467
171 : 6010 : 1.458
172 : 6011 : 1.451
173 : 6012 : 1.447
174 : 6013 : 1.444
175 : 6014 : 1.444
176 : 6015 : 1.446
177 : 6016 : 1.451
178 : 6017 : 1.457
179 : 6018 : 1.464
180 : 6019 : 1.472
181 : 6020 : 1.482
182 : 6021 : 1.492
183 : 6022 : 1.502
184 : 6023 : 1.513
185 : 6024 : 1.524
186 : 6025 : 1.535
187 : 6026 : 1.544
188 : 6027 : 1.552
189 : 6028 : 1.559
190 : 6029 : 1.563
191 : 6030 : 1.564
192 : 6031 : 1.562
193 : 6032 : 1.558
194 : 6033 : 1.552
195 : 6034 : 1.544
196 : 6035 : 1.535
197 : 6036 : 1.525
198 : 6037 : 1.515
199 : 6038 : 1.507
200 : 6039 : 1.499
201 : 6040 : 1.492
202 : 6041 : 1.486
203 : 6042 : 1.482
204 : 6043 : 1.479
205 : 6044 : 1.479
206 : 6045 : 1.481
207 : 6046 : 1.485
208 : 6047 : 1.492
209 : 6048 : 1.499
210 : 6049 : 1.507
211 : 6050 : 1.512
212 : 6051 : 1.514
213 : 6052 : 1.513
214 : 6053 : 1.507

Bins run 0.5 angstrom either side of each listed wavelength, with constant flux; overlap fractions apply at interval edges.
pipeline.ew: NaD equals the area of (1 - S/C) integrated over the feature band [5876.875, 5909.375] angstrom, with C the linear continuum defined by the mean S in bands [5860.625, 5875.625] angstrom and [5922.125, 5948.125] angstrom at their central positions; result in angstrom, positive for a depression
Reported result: 5.50 angstrom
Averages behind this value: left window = 1.54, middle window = 1.25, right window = 1.46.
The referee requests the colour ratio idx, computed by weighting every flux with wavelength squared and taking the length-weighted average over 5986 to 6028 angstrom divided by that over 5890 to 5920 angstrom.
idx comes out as 1.19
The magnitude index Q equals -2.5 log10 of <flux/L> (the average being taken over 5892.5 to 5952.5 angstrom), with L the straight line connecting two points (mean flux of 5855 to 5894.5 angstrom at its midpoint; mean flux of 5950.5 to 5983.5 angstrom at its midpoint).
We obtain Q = 0.04 mag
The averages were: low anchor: 1.38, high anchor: 1.49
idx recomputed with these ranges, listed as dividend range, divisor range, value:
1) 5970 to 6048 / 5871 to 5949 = 1.12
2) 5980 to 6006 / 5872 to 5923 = 1.15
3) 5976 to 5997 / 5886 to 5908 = 1.25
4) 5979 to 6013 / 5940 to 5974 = 0.99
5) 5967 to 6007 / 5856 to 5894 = 1.10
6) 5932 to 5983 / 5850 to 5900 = 1.11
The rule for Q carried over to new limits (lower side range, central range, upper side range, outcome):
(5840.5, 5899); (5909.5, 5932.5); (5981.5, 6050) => -0.004 mag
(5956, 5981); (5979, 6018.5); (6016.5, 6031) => 0.033 mag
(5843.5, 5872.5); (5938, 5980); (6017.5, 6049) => 0.022 mag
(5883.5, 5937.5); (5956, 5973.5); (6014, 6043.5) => -0.084 mag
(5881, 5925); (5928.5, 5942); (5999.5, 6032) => -0.076 mag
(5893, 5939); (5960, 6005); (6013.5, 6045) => -0.021 mag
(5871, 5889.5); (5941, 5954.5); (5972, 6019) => -0.048 mag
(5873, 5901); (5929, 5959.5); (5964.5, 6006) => -0.072 mag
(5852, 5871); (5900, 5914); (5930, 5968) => 0.091 mag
